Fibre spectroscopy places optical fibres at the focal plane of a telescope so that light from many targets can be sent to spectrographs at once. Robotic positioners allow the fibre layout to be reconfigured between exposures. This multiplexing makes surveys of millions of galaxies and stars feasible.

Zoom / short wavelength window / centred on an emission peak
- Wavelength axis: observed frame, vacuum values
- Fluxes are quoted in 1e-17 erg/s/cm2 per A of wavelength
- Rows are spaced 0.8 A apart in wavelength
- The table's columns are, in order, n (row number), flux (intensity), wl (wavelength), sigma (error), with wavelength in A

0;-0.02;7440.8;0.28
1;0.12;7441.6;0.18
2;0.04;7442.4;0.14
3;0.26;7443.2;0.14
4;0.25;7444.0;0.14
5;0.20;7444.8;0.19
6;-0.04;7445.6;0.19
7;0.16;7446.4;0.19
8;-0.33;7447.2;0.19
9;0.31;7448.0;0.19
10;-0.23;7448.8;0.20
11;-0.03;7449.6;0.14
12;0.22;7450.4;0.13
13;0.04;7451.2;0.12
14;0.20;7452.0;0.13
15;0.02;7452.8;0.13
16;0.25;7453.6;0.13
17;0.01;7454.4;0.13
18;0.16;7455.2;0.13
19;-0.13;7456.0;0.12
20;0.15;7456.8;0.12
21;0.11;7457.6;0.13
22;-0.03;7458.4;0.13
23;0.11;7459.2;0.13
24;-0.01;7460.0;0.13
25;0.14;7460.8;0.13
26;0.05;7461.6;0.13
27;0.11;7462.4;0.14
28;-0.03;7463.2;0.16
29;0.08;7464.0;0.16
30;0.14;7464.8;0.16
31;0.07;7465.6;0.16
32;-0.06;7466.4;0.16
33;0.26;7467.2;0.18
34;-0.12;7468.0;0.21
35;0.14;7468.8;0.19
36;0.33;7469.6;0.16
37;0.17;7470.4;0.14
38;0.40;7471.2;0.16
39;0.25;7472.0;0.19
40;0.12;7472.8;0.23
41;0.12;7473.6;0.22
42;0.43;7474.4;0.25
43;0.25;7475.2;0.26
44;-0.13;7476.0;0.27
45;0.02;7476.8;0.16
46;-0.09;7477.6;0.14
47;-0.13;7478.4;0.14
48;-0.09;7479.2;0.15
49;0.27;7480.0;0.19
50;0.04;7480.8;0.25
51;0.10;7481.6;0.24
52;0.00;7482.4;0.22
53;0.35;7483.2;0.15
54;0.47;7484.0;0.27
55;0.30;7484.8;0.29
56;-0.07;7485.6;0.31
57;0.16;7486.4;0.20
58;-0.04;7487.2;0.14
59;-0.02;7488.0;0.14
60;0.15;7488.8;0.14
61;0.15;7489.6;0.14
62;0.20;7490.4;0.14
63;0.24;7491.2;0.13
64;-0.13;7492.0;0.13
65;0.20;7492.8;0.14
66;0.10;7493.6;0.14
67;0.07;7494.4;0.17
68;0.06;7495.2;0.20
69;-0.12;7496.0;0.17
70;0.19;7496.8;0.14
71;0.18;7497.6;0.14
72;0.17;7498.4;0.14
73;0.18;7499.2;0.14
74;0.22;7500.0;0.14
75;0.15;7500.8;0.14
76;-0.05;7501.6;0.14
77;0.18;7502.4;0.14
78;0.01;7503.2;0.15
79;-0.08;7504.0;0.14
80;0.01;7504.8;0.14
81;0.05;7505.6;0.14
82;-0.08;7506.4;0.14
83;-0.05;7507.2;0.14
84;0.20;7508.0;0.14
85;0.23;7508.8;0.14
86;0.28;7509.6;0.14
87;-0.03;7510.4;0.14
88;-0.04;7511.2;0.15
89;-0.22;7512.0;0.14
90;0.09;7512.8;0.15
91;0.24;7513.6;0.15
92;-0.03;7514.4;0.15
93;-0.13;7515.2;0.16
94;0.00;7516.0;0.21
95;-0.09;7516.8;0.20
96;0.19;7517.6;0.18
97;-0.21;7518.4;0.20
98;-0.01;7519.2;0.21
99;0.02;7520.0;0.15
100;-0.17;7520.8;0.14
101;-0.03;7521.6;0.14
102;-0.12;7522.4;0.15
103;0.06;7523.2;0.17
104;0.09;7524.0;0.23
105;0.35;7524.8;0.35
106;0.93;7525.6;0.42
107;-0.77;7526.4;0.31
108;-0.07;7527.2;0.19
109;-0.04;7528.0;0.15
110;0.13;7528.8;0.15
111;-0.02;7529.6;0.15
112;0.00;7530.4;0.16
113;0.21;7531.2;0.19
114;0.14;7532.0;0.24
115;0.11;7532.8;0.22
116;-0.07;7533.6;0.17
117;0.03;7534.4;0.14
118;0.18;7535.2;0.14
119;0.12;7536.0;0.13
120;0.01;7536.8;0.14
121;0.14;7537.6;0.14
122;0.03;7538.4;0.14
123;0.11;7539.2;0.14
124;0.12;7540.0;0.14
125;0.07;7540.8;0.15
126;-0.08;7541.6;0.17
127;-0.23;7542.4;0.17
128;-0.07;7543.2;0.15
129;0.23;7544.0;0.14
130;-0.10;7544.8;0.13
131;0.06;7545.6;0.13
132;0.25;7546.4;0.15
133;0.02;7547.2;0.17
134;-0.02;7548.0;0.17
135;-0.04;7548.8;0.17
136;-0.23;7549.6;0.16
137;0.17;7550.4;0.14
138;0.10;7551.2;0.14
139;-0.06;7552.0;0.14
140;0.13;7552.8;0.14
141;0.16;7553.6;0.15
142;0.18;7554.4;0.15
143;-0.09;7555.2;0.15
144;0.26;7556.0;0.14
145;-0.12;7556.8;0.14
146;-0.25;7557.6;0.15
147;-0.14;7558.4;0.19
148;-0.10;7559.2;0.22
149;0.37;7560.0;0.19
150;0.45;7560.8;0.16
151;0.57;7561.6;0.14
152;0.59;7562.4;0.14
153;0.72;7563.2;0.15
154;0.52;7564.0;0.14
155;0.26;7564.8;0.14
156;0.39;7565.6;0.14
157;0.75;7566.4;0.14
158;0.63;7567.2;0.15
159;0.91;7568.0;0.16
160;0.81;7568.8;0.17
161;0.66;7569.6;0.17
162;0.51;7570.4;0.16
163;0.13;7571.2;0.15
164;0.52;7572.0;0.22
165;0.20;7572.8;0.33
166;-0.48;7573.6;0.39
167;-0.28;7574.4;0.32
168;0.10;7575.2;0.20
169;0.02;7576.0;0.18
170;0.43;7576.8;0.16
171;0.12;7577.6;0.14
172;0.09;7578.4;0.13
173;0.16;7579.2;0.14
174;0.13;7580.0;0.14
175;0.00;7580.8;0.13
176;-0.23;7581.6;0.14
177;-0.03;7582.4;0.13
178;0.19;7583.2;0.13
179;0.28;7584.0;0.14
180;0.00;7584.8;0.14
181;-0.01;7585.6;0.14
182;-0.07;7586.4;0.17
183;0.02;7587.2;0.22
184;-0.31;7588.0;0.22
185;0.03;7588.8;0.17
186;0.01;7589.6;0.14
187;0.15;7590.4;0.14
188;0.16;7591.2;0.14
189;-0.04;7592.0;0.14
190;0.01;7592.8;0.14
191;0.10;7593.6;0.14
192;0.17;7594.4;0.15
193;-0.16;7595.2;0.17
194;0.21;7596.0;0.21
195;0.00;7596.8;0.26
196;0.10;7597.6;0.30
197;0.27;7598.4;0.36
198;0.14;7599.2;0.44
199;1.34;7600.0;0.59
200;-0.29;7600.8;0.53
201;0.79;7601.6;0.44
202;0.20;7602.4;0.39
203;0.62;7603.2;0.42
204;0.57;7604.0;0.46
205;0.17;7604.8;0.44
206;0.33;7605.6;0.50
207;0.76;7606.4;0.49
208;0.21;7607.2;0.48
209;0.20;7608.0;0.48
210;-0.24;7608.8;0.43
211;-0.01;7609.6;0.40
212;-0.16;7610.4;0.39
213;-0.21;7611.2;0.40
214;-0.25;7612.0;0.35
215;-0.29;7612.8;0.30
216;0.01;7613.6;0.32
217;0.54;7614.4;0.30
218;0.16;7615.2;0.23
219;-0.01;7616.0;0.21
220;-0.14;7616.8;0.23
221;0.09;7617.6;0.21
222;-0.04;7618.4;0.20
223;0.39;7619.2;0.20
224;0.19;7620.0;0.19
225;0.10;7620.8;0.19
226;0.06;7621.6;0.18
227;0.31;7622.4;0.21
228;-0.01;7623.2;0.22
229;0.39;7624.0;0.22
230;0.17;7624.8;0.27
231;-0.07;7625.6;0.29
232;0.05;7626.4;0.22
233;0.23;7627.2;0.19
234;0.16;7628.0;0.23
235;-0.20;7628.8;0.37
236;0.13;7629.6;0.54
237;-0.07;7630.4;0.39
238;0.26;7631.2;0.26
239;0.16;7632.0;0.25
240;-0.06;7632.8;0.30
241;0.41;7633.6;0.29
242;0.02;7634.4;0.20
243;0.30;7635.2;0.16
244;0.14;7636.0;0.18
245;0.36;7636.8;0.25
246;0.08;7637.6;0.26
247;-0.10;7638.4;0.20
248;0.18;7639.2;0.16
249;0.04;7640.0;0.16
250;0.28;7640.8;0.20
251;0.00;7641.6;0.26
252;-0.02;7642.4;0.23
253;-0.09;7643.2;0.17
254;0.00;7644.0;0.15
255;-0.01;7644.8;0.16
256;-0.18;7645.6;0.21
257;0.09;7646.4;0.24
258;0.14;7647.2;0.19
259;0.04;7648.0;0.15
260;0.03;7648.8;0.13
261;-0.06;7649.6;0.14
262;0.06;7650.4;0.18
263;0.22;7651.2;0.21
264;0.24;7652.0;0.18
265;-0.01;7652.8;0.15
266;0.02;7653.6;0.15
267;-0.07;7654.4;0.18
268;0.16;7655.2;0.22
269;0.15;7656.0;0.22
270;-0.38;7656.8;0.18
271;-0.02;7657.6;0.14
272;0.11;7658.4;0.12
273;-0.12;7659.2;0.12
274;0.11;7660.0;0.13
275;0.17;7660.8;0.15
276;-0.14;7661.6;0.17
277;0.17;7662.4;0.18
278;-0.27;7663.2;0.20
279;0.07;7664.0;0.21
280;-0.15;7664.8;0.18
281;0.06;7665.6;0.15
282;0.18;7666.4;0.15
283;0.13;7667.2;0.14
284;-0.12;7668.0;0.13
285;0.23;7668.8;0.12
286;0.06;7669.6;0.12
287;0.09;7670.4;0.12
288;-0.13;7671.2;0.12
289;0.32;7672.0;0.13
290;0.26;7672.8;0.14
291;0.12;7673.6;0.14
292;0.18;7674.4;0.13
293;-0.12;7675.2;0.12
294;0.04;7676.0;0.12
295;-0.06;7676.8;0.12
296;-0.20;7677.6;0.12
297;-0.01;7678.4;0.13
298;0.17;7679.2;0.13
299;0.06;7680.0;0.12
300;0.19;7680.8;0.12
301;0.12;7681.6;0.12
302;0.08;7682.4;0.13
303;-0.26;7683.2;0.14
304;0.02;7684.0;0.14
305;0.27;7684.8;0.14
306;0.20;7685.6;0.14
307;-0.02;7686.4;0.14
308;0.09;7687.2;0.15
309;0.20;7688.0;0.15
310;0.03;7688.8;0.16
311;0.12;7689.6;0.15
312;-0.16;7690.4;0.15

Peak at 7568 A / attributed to [O II] 3727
